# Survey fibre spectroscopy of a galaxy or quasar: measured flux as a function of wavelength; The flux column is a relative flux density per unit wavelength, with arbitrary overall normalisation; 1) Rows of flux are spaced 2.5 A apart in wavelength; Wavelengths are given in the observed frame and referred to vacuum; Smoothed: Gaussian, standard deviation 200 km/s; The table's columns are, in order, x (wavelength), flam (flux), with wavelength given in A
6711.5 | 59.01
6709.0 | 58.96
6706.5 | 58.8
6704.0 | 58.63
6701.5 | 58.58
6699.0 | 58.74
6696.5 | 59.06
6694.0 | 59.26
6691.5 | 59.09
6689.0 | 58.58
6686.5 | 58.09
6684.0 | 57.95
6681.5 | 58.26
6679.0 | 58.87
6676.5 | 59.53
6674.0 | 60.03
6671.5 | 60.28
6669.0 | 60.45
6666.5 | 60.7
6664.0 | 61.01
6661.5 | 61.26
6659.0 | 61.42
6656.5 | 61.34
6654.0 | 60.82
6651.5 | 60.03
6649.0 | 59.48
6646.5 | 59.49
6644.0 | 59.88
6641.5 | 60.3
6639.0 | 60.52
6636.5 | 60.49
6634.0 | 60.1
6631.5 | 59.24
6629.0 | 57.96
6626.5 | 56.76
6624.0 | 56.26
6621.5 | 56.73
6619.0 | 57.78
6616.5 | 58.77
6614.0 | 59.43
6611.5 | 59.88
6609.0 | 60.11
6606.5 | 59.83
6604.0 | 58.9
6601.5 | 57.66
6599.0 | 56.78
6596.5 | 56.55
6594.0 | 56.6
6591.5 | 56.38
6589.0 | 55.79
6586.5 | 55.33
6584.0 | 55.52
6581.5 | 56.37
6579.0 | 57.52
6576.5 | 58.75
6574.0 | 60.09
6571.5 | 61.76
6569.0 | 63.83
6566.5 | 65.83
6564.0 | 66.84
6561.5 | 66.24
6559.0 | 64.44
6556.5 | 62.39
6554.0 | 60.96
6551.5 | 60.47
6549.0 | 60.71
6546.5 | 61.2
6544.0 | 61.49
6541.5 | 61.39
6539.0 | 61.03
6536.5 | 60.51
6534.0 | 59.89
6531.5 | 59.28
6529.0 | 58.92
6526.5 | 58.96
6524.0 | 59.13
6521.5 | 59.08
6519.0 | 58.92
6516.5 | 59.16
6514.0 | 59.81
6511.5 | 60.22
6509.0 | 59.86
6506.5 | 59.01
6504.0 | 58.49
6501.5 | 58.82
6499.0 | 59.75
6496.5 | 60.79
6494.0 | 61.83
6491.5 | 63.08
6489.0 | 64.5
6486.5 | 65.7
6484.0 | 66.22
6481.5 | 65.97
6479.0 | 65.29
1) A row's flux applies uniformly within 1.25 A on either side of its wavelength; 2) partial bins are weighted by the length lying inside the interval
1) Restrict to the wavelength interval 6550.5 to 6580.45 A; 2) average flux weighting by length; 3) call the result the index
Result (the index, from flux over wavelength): 62.4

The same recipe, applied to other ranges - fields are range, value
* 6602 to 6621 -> 59.1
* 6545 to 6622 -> 59.7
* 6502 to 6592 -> 60.2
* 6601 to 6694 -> 59.4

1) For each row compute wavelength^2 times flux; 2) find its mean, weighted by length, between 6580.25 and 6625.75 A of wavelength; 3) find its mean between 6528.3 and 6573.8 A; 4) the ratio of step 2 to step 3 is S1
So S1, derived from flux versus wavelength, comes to 0.94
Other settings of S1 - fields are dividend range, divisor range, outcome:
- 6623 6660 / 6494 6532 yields 1.04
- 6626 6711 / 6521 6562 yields 1.02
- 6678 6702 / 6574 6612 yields 1.05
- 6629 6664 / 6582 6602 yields 1.09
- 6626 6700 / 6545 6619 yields 1.02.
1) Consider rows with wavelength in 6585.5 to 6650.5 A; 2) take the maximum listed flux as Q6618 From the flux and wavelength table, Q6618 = 60.52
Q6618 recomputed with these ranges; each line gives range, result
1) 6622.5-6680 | 61.42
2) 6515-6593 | 66.84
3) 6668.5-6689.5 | 60.45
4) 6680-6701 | 59.26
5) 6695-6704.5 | 59.06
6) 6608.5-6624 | 60.11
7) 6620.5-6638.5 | 60.49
